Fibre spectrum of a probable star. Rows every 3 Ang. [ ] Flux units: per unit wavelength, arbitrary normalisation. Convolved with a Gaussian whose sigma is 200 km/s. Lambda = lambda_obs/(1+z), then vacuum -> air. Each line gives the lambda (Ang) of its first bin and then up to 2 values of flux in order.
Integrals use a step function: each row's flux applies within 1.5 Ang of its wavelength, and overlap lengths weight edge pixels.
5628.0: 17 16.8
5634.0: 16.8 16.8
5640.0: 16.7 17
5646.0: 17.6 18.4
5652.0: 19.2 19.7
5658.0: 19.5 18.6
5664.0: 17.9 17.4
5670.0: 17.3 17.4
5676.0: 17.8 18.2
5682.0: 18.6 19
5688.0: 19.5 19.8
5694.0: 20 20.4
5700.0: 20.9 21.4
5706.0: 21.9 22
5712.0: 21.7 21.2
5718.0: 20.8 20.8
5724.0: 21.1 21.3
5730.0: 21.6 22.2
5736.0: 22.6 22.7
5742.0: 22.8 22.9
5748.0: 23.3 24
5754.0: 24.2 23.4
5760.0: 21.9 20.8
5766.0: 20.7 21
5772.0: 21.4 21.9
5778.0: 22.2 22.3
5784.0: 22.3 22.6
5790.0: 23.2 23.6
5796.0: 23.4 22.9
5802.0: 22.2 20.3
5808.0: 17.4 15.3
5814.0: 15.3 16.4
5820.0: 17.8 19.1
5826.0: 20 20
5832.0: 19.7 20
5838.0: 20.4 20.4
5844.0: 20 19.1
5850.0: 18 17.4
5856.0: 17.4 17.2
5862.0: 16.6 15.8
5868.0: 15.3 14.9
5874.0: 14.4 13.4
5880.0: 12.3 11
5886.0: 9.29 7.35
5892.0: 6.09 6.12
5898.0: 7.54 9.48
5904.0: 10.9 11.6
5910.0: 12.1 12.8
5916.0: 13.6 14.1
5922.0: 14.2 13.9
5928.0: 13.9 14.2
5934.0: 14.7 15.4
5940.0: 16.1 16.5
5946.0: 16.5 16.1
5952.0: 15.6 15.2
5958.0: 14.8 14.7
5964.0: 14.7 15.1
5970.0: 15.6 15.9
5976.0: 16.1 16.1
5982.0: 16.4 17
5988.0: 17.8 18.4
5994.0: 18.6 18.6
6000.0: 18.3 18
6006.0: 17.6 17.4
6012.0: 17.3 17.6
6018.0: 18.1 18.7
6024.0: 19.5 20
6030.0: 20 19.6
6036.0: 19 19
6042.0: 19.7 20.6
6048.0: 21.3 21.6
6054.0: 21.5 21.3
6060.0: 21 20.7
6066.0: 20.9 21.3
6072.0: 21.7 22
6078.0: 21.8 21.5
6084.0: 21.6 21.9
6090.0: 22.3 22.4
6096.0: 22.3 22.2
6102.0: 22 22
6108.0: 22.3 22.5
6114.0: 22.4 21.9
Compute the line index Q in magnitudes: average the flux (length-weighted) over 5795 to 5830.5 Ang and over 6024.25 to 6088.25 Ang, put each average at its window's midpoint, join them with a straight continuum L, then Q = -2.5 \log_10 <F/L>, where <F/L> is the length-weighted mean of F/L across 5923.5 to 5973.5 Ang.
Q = 0.30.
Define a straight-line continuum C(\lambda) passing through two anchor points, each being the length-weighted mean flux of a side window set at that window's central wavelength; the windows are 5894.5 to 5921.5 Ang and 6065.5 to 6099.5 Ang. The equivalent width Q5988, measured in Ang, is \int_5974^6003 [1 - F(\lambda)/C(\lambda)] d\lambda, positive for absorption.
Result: -2.4 Ang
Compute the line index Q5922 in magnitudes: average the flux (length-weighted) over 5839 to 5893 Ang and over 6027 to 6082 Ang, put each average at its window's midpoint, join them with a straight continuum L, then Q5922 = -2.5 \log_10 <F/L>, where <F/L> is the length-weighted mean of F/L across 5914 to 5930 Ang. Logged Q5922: 0.195 mag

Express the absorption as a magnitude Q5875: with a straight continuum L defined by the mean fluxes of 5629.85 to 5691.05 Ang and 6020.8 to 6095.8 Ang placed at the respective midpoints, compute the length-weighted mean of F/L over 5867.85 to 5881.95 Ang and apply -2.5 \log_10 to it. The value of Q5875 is 0.38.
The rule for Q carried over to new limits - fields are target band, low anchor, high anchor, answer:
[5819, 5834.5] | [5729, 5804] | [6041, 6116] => 0.15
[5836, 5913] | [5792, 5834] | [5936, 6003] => 0.31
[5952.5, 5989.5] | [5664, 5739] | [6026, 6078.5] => 0.29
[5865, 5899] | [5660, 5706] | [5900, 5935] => 0.26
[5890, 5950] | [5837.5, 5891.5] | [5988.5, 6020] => 0.28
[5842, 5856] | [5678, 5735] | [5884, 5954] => -0.21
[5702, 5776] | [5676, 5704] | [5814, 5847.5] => -0.13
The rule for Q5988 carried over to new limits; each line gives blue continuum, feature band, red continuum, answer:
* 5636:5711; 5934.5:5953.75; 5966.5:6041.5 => 2.3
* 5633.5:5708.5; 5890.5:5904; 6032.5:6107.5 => 8.4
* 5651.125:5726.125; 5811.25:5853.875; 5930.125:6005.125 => -1.9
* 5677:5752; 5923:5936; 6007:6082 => 4.0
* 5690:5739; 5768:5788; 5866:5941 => -4.1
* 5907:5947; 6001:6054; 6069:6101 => 0.0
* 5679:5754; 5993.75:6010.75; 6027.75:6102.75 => 2.5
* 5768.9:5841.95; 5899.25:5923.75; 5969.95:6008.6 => 8.3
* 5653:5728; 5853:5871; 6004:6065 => 3.0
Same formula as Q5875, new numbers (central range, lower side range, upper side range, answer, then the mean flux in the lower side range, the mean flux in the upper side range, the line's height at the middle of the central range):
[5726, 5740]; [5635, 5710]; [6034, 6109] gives -0.15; 18.9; 21.3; 19.3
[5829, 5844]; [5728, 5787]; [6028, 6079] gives 0.09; 22.3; 20.7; 21.9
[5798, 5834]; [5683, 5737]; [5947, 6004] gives 0.02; 21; 16.5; 19.2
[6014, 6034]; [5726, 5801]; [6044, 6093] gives 0.13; 22.5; 21.5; 21.6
